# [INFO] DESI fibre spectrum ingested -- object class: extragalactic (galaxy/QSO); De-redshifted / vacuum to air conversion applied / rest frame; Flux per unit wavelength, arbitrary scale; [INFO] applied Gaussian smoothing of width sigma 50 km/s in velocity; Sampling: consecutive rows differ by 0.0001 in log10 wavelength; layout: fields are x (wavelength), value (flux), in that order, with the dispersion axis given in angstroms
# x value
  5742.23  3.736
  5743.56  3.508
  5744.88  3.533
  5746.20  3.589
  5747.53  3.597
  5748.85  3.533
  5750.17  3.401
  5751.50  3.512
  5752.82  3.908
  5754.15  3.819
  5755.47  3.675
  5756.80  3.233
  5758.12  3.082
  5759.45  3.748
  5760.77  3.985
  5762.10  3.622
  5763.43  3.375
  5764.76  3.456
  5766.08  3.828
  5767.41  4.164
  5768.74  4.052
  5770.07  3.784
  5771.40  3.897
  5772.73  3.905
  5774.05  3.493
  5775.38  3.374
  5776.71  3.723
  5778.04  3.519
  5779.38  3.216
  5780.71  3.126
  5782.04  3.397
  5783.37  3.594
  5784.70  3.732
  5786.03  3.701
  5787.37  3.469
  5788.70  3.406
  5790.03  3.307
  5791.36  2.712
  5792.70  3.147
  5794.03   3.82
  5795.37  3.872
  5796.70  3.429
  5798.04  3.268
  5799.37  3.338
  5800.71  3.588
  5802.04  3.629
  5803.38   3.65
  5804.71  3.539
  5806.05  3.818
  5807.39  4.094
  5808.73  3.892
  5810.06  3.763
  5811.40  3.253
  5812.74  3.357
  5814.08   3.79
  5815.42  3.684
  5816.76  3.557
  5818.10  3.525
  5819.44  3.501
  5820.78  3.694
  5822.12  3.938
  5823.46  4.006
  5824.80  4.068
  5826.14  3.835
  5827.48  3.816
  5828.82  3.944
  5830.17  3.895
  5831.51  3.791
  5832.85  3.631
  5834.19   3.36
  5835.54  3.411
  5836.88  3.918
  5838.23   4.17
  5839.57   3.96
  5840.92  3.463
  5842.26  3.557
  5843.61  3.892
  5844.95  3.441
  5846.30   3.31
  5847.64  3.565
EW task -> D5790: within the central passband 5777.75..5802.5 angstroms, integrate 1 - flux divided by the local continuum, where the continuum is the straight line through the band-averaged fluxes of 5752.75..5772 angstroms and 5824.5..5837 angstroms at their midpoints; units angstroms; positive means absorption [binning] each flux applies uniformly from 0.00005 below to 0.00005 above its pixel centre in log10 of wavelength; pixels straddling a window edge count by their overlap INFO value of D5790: 1.9 angstroms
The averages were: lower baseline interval 3.7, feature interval 3.43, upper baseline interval 3.75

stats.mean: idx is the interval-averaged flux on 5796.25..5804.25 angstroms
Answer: 3.49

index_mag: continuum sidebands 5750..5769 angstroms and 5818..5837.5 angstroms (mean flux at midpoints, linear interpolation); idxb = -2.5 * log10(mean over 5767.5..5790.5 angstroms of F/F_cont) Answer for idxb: 0.03 mag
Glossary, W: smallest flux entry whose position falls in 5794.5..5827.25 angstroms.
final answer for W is 3.253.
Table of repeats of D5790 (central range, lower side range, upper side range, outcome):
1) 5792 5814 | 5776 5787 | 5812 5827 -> 0.2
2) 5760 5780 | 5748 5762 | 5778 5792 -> -1.2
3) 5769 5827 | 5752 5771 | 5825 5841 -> 2.3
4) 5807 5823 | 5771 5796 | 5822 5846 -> 0.0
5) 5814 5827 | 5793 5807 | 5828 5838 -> -0.3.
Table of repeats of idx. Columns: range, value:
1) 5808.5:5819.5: 3.58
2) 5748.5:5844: 3.63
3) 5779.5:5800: 3.42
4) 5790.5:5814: 3.54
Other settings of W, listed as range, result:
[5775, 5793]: 2.712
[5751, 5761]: 3.082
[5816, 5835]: 3.36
